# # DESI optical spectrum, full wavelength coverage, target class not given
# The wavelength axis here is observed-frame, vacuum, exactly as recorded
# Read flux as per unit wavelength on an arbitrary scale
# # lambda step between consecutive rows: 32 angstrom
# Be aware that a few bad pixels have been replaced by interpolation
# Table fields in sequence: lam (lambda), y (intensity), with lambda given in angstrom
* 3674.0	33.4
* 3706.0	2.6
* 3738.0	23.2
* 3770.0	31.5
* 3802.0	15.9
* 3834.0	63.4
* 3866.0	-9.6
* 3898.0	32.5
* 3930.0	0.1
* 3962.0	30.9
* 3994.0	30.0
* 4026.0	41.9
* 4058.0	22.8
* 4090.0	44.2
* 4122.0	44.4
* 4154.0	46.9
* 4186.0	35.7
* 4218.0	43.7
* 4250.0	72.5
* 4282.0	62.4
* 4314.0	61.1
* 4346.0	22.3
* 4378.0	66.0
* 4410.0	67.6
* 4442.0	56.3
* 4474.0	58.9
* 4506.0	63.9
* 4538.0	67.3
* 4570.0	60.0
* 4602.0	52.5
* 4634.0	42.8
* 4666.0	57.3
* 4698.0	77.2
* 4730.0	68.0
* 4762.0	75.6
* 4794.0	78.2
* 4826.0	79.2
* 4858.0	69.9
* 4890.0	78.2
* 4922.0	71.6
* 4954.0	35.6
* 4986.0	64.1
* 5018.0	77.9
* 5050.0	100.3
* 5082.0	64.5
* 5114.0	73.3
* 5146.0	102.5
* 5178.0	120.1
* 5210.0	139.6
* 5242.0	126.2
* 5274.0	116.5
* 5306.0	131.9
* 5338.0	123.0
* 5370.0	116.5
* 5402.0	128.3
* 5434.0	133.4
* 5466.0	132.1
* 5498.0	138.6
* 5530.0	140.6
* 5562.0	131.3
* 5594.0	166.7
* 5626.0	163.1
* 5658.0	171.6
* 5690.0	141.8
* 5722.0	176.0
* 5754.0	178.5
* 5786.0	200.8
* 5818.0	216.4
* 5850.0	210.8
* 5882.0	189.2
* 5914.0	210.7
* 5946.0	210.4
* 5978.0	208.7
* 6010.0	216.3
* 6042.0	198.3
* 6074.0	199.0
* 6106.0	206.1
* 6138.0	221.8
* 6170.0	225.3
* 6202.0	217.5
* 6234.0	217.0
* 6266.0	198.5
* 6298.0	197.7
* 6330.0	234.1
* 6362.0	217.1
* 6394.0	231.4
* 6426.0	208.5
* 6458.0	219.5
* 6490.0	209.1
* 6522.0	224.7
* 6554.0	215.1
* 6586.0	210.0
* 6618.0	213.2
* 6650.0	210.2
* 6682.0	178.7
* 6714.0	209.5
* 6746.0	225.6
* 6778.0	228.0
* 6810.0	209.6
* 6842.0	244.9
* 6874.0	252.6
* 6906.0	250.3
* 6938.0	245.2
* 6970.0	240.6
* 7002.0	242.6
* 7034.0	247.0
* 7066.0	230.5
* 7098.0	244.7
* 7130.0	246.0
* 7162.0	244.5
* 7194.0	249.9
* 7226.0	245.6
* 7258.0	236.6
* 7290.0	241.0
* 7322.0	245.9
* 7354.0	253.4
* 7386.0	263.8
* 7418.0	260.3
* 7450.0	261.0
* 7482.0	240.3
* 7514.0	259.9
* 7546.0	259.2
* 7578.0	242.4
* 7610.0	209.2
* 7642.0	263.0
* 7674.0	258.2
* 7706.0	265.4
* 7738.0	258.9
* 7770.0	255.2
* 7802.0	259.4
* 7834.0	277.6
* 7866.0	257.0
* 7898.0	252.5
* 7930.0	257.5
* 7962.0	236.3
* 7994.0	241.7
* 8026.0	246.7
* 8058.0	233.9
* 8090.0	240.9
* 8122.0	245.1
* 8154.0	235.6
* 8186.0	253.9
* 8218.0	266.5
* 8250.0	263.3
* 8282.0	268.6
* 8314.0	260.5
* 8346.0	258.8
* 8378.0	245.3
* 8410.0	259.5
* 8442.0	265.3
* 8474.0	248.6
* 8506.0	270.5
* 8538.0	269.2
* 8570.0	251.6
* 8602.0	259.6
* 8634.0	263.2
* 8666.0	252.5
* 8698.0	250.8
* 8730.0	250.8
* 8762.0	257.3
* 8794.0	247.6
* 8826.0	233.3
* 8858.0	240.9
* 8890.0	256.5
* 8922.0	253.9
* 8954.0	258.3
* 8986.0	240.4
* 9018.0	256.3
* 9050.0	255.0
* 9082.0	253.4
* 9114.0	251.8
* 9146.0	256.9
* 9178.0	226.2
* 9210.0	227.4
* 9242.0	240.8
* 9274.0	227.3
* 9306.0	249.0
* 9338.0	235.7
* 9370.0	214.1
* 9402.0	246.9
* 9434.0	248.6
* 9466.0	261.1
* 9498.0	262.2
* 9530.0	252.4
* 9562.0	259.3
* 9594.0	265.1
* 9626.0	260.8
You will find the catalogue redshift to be 0.291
